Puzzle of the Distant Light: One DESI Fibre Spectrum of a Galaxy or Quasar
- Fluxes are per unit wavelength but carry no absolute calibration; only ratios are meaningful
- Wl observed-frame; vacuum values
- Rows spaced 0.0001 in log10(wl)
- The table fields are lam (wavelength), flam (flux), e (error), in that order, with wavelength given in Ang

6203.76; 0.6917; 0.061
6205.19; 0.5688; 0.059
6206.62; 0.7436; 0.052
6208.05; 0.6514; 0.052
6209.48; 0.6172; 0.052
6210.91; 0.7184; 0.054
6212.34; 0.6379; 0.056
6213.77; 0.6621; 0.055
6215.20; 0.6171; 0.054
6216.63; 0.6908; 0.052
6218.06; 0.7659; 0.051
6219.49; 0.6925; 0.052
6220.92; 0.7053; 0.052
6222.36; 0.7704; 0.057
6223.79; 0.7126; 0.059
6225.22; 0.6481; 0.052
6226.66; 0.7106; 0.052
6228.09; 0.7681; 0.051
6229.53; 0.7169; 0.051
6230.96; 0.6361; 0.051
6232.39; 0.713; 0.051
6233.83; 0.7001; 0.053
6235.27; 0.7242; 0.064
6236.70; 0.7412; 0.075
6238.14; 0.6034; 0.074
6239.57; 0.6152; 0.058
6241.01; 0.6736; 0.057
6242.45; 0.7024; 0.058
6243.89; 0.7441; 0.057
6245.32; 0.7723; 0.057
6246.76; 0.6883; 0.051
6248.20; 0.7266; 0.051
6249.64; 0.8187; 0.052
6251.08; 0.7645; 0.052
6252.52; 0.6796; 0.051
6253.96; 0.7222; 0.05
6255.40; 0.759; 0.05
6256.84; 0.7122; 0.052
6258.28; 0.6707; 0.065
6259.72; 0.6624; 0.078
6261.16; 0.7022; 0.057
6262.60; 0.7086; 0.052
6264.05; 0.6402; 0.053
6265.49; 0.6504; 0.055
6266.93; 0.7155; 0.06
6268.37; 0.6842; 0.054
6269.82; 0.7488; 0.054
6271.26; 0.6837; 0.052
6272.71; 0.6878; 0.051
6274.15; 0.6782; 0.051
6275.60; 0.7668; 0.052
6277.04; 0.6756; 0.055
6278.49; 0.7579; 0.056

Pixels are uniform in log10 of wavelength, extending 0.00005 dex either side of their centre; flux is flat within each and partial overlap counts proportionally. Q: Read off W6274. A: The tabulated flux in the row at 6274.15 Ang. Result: 0.6782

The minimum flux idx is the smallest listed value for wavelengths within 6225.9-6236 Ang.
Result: 0.6361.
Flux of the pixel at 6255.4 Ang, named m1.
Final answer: 0.759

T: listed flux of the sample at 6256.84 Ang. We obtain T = 0.7122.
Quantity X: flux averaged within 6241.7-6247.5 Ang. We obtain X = 0.726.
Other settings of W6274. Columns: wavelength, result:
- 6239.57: 0.6152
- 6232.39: 0.713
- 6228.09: 0.7681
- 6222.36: 0.7704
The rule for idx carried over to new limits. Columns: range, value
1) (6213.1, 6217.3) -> 0.6171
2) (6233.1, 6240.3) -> 0.6034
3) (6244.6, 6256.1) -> 0.6796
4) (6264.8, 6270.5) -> 0.6504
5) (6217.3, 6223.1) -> 0.6925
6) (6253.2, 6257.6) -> 0.7122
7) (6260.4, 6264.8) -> 0.6402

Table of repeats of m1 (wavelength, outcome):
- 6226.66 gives 0.7106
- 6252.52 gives 0.6796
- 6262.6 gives 0.7086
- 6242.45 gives 0.7024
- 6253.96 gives 0.7222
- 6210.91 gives 0.7184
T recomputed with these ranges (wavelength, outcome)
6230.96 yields 0.6361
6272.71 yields 0.6878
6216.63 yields 0.6908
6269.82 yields 0.7488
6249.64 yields 0.8187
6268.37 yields 0.6842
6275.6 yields 0.7668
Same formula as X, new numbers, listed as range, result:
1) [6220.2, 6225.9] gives 0.71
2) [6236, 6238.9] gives 0.672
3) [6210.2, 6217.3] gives 0.665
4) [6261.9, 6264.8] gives 0.673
